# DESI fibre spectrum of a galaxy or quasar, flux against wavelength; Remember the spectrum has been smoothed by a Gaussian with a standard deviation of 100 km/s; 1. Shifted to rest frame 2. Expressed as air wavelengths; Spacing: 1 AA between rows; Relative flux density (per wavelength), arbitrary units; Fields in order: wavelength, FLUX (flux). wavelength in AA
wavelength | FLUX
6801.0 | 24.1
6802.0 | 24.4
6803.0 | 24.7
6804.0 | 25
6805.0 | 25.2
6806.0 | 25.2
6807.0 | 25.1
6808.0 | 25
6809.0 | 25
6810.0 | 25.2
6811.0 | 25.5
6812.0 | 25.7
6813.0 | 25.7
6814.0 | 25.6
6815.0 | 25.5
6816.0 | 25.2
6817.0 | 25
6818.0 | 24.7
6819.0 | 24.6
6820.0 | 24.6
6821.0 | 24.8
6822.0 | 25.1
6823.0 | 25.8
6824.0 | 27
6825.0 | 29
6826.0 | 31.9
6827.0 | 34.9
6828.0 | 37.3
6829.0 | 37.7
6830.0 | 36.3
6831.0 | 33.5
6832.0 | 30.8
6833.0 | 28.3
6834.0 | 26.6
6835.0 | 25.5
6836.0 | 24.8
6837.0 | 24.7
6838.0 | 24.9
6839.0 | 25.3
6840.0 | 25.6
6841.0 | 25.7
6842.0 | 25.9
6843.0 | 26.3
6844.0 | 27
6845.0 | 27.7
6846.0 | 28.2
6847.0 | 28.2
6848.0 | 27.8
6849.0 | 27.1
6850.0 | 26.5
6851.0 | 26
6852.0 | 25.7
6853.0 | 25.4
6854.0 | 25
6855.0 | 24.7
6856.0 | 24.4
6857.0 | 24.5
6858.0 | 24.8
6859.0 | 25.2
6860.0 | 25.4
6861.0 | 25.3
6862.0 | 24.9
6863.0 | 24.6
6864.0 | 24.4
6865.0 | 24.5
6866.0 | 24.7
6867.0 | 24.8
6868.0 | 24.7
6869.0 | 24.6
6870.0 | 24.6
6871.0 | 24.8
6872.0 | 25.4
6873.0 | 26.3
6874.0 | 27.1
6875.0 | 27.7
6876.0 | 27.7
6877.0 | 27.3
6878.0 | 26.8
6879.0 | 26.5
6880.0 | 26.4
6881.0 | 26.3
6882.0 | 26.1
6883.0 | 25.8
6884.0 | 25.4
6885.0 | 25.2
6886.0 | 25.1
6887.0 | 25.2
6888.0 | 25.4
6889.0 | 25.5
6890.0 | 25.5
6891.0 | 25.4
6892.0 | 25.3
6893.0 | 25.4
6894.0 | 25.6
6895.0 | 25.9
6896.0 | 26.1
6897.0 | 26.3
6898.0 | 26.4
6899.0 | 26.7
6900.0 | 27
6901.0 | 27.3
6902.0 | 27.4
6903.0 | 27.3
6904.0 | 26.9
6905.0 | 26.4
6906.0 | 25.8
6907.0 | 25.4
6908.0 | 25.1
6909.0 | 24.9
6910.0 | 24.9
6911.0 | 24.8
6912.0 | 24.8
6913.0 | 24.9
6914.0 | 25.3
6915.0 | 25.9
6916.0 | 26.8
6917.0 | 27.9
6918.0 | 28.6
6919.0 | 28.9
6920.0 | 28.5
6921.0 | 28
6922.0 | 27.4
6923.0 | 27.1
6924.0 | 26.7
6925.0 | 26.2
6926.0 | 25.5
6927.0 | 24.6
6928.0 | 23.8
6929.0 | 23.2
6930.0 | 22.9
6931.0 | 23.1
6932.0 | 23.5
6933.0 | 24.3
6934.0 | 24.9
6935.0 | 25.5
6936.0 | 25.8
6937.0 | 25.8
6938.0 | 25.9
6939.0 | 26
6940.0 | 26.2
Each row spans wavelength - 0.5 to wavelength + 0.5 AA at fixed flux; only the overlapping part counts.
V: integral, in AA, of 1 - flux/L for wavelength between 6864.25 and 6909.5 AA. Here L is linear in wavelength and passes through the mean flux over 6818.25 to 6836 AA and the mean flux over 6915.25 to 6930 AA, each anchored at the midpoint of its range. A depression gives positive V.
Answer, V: 2.8 AA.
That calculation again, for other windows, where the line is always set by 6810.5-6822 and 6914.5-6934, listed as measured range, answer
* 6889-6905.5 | -0.35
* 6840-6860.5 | -0.53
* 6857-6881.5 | -0.05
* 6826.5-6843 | -2.52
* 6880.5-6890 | 0.03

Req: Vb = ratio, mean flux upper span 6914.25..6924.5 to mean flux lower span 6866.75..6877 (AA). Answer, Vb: 1.1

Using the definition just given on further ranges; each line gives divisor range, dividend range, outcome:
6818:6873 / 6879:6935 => 0.96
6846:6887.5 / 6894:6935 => 1.01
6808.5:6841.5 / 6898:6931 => 0.95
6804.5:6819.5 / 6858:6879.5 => 1.01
